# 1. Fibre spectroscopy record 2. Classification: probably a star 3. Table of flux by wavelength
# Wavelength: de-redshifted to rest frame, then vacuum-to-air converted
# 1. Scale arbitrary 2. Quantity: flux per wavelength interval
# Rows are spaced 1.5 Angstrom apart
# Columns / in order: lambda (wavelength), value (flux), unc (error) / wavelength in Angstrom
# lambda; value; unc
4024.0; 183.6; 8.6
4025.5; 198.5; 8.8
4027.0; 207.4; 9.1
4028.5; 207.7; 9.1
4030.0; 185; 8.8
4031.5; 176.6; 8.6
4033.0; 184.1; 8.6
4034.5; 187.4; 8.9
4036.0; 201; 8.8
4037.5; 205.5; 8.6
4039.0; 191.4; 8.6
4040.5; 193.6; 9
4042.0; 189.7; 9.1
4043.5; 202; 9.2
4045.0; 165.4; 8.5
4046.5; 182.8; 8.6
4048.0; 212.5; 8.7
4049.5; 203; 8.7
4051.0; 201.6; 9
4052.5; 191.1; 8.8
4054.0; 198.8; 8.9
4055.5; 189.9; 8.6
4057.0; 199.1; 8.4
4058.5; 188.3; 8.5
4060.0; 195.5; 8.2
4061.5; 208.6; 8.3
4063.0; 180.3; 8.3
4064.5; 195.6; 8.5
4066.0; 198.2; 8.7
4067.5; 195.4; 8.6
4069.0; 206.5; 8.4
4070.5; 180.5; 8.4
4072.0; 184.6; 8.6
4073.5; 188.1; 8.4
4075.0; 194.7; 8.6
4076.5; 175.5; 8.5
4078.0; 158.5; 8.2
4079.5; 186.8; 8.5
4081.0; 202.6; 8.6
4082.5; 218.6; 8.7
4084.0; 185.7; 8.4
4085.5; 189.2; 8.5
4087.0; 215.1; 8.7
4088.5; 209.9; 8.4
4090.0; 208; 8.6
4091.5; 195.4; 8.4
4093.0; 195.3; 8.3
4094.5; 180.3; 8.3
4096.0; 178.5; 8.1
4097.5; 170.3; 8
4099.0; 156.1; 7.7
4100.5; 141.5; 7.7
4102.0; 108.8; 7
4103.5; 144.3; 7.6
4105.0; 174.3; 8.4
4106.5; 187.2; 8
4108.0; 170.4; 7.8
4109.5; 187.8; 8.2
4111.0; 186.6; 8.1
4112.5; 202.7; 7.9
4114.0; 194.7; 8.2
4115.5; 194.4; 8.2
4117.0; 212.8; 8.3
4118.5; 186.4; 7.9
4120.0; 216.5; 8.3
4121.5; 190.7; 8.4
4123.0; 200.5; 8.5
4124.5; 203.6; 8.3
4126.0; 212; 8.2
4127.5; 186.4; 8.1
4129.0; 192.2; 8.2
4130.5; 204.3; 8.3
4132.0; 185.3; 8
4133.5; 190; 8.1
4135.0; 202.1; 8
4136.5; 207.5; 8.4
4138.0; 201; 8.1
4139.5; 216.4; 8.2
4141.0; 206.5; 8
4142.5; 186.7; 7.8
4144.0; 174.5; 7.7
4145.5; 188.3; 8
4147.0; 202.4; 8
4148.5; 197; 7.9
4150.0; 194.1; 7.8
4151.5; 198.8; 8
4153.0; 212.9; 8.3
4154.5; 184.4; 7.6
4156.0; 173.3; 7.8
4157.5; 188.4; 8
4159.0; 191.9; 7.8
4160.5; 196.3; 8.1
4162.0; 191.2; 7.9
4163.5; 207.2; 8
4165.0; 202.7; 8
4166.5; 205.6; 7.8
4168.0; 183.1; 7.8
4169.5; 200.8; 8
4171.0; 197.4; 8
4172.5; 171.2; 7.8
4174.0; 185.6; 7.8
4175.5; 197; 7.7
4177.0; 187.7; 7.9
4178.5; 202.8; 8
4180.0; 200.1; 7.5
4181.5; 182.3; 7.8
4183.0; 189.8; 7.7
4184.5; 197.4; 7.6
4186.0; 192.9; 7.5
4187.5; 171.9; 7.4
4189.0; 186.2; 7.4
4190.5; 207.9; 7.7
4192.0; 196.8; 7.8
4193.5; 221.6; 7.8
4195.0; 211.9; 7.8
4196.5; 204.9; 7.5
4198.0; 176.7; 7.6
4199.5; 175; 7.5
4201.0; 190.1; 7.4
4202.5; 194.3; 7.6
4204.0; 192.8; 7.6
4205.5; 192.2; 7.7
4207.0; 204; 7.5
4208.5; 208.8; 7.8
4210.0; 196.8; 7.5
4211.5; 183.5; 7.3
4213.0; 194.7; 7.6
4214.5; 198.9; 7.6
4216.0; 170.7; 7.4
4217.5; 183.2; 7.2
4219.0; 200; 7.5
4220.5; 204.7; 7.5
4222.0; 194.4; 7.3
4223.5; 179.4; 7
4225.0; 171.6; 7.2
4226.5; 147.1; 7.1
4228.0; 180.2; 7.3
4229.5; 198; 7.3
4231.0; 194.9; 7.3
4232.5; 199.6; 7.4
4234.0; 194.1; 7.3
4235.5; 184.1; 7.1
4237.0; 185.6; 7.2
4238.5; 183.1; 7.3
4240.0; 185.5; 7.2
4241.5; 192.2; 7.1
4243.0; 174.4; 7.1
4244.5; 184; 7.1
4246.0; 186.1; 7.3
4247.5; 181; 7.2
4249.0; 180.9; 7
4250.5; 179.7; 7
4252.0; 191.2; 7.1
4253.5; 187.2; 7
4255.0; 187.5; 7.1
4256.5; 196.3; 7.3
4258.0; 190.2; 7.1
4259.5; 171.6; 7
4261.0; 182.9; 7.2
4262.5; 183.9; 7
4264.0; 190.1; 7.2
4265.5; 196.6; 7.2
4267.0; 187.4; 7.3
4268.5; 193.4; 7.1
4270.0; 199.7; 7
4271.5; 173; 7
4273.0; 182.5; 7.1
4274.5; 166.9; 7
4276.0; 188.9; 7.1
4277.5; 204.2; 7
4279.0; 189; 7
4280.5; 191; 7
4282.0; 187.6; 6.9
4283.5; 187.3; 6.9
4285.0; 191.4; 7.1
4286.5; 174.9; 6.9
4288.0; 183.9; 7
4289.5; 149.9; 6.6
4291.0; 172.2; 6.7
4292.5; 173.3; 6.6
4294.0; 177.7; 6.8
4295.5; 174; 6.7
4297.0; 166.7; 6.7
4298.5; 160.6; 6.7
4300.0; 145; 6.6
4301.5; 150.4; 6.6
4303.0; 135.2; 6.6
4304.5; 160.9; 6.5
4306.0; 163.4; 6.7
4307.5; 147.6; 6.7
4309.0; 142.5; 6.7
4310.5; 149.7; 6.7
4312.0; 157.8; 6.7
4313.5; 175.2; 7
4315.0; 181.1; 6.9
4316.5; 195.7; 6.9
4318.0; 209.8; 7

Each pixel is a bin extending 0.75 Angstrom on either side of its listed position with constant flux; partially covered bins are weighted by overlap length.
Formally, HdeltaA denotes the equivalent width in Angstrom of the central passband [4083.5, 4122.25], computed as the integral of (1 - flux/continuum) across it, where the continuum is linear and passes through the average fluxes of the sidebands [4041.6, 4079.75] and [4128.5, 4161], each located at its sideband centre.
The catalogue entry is 1.9 Angstrom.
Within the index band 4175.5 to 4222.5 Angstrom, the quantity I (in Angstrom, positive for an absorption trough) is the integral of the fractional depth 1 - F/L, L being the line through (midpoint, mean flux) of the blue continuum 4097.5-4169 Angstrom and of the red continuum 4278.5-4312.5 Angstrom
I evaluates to -3.5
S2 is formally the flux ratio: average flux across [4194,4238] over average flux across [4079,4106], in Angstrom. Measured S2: 1.05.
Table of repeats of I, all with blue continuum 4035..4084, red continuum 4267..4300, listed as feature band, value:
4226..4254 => -0.4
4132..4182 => -2.0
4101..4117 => 1.2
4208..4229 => -0.3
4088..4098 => 0.0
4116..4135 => -0.9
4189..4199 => -0.9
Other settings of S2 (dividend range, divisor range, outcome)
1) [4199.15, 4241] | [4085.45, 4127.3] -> 1.02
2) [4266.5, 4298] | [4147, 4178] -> 0.94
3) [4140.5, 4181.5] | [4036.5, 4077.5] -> 1.00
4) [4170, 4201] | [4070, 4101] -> 1.03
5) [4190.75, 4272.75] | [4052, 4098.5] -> 0.98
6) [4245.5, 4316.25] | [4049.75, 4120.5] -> 0.94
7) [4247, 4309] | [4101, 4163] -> 0.93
